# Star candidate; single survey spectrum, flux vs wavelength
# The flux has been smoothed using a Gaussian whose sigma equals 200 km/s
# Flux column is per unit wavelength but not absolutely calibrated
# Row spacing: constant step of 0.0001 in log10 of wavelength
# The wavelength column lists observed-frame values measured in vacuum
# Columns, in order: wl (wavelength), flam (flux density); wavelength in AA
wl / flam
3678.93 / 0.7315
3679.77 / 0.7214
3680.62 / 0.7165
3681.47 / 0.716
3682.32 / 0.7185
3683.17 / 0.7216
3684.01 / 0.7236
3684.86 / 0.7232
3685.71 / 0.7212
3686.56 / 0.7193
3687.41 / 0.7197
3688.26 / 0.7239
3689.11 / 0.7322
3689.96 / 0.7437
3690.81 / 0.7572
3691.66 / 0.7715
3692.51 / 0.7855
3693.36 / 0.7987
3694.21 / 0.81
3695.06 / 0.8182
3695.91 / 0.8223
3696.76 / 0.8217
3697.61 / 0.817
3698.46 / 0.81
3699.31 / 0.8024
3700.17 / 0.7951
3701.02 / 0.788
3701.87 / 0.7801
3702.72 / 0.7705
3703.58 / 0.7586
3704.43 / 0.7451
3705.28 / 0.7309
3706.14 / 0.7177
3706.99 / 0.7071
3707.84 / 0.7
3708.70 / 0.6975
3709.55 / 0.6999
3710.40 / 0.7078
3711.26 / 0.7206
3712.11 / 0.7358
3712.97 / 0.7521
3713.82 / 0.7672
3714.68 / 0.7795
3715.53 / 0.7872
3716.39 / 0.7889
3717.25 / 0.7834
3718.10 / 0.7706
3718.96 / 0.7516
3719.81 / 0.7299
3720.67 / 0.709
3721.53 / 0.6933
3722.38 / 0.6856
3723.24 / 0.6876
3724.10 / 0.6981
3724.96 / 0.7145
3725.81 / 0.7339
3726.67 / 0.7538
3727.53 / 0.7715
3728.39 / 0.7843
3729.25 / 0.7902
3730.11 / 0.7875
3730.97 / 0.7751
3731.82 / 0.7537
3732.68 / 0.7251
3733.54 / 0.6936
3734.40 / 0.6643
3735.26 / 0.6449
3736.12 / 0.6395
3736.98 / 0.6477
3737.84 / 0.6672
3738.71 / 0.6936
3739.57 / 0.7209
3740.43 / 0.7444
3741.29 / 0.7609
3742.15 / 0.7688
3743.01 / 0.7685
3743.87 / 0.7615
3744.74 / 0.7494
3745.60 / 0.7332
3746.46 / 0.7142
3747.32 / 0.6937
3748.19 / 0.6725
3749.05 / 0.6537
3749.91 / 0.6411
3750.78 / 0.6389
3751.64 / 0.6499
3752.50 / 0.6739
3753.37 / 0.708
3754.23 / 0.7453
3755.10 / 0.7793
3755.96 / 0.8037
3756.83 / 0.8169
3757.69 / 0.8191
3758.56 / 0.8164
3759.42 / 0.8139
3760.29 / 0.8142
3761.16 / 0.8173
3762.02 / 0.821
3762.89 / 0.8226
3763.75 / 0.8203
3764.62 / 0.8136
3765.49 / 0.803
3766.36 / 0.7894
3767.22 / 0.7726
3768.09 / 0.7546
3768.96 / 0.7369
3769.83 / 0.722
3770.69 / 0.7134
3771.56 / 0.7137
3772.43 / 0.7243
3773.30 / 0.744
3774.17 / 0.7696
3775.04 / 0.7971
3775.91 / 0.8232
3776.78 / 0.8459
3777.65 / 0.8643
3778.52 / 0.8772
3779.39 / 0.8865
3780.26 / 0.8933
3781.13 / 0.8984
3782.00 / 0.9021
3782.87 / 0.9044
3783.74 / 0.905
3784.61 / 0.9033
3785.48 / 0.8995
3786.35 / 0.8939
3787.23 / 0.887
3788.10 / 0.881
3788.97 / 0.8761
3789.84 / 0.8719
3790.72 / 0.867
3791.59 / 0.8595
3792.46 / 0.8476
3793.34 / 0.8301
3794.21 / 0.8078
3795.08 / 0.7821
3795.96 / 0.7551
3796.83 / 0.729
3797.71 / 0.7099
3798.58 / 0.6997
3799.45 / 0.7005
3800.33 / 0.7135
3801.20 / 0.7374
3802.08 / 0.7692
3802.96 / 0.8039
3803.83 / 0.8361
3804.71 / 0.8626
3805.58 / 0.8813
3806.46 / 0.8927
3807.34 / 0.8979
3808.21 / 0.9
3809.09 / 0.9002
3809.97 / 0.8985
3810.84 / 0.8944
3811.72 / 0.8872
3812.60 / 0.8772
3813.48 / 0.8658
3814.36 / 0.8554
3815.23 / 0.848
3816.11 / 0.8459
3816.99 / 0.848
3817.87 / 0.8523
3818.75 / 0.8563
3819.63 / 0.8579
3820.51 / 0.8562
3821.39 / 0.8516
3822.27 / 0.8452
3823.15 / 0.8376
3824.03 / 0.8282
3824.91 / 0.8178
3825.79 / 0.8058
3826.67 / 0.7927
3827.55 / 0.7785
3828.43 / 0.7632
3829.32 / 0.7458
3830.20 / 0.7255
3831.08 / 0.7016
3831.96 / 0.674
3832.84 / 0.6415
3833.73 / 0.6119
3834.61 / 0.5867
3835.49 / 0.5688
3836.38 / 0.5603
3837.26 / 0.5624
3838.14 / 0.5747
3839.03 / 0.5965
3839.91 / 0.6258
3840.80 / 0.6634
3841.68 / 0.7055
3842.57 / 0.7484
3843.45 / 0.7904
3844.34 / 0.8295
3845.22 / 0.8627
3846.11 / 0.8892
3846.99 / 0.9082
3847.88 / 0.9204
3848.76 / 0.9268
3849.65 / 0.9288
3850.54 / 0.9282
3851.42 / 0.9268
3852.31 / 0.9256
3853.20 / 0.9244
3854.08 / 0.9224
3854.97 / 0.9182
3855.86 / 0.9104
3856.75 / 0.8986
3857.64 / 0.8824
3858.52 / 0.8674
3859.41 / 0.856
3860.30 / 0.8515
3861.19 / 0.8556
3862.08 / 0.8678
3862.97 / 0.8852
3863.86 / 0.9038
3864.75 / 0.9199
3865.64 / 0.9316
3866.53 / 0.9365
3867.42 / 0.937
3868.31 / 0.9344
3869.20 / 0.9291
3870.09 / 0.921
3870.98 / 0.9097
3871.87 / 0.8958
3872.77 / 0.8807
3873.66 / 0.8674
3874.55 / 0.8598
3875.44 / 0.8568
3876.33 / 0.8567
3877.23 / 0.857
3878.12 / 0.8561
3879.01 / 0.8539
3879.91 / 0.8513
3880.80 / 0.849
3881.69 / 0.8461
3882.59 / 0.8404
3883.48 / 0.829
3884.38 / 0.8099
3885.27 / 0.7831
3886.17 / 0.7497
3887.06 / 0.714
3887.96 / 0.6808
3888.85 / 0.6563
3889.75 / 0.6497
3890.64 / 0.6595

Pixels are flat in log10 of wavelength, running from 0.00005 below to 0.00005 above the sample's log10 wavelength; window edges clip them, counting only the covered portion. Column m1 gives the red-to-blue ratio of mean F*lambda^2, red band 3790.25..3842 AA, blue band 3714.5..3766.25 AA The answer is 1.09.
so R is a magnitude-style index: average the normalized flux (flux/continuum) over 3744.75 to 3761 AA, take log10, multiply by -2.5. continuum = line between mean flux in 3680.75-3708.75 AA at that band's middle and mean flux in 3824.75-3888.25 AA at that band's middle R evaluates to 0.06 mag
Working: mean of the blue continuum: 0.757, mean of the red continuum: 0.817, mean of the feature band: 0.735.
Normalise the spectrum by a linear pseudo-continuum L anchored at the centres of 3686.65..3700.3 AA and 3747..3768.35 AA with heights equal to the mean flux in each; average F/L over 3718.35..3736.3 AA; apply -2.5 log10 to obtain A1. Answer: 0.06 mag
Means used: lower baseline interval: 0.781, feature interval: 0.725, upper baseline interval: 0.758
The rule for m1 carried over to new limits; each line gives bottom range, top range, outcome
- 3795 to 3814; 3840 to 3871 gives 1.10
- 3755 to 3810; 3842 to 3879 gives 1.13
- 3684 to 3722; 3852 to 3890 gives 1.24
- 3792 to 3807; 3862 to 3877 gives 1.19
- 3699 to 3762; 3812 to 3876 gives 1.19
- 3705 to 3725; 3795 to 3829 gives 1.19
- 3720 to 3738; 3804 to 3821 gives 1.27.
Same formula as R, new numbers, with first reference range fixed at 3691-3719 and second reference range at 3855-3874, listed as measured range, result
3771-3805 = 0.017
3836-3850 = 0.166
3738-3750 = 0.111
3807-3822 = -0.017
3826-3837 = 0.268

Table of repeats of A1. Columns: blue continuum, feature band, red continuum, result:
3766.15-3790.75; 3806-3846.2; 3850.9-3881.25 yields 0.11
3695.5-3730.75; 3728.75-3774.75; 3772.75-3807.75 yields 0.07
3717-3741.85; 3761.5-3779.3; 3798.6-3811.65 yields -0.01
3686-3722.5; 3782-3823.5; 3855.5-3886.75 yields -0.02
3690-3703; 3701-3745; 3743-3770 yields 0.06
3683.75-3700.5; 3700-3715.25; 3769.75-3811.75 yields 0.05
